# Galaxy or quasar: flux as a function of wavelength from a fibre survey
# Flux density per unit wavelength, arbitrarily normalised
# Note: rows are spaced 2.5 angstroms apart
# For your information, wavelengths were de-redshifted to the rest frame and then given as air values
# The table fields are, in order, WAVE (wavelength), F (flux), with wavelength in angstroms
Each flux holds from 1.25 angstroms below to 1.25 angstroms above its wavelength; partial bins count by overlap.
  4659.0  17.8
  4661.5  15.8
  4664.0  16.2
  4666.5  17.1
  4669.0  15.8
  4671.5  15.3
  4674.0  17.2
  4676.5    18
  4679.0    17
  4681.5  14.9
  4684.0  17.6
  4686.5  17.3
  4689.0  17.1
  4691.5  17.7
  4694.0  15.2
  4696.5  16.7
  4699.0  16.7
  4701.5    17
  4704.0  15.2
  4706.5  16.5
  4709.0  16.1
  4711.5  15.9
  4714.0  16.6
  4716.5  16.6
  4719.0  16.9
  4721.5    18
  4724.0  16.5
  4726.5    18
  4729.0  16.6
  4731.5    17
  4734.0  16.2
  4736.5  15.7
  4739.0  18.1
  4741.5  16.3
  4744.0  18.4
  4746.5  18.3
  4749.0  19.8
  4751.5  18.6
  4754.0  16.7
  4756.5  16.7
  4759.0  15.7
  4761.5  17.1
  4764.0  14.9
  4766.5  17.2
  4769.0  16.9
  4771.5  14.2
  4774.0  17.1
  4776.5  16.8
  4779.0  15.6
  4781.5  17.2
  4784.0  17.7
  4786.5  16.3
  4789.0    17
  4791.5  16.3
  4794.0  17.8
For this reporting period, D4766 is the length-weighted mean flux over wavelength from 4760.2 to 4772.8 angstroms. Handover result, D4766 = 16.1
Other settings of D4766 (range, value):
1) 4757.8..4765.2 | 15.9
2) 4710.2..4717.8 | 16.4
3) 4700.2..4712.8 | 16.1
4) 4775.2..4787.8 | 16.7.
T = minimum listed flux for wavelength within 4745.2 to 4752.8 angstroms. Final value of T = 18.3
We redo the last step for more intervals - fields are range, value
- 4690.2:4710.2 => 15.2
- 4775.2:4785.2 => 15.6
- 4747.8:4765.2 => 14.9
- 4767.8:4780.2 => 14.2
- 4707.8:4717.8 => 15.9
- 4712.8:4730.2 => 16.5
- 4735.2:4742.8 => 15.7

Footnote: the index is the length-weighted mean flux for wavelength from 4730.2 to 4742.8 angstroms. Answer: 16.7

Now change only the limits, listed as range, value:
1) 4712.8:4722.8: 17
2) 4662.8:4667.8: 16.6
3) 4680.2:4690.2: 16.7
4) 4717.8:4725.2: 17.1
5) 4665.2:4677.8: 16.7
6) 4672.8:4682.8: 16.8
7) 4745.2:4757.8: 18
